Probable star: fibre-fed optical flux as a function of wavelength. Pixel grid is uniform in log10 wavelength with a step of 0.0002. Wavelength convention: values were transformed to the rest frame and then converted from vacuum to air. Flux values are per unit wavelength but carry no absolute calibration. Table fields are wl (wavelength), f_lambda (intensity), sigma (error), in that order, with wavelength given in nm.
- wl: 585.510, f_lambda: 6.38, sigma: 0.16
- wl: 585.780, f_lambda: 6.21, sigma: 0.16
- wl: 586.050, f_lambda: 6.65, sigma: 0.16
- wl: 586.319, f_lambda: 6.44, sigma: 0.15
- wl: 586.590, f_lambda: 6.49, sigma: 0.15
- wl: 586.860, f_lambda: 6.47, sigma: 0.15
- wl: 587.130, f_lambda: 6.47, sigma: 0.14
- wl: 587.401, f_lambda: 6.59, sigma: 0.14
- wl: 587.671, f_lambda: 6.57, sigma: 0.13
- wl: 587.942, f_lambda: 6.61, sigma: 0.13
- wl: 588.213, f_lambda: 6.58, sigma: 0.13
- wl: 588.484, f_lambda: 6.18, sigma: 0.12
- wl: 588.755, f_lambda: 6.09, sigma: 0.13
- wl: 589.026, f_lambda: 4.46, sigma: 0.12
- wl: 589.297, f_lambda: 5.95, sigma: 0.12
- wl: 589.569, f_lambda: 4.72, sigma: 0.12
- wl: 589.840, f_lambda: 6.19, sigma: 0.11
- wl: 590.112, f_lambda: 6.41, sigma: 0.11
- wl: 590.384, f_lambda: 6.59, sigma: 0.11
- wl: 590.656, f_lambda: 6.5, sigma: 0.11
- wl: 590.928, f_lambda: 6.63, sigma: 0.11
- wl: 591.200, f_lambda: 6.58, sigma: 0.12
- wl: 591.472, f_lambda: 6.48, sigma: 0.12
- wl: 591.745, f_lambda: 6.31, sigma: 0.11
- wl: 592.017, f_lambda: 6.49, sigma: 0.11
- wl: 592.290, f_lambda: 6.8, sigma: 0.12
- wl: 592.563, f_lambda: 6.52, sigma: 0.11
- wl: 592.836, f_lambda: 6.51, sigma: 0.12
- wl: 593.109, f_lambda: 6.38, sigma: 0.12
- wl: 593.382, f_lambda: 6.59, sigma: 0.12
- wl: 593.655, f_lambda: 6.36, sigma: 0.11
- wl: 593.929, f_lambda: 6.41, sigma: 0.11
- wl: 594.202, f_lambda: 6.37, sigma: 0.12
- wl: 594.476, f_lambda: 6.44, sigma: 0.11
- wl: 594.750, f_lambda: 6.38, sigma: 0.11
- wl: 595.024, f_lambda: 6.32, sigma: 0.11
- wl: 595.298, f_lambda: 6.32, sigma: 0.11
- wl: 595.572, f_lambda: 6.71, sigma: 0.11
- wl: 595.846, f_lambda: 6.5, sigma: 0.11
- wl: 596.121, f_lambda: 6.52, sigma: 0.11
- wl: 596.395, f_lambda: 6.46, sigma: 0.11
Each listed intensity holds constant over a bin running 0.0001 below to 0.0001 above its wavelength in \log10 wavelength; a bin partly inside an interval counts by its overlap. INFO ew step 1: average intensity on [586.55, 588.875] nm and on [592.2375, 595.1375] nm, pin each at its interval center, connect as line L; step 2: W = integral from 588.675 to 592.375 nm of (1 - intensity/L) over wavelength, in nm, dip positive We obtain 0.17 nm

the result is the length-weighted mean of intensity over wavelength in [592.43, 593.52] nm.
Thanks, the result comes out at 6.5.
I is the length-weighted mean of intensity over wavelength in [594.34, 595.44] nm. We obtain 6.37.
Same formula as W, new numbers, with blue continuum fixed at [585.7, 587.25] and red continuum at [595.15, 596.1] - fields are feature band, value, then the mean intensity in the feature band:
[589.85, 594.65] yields 0.01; 6.48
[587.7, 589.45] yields 0.13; 6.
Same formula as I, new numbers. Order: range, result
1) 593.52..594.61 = 6.39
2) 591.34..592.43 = 6.52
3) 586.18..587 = 6.47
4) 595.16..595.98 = 6.51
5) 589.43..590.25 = 5.77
